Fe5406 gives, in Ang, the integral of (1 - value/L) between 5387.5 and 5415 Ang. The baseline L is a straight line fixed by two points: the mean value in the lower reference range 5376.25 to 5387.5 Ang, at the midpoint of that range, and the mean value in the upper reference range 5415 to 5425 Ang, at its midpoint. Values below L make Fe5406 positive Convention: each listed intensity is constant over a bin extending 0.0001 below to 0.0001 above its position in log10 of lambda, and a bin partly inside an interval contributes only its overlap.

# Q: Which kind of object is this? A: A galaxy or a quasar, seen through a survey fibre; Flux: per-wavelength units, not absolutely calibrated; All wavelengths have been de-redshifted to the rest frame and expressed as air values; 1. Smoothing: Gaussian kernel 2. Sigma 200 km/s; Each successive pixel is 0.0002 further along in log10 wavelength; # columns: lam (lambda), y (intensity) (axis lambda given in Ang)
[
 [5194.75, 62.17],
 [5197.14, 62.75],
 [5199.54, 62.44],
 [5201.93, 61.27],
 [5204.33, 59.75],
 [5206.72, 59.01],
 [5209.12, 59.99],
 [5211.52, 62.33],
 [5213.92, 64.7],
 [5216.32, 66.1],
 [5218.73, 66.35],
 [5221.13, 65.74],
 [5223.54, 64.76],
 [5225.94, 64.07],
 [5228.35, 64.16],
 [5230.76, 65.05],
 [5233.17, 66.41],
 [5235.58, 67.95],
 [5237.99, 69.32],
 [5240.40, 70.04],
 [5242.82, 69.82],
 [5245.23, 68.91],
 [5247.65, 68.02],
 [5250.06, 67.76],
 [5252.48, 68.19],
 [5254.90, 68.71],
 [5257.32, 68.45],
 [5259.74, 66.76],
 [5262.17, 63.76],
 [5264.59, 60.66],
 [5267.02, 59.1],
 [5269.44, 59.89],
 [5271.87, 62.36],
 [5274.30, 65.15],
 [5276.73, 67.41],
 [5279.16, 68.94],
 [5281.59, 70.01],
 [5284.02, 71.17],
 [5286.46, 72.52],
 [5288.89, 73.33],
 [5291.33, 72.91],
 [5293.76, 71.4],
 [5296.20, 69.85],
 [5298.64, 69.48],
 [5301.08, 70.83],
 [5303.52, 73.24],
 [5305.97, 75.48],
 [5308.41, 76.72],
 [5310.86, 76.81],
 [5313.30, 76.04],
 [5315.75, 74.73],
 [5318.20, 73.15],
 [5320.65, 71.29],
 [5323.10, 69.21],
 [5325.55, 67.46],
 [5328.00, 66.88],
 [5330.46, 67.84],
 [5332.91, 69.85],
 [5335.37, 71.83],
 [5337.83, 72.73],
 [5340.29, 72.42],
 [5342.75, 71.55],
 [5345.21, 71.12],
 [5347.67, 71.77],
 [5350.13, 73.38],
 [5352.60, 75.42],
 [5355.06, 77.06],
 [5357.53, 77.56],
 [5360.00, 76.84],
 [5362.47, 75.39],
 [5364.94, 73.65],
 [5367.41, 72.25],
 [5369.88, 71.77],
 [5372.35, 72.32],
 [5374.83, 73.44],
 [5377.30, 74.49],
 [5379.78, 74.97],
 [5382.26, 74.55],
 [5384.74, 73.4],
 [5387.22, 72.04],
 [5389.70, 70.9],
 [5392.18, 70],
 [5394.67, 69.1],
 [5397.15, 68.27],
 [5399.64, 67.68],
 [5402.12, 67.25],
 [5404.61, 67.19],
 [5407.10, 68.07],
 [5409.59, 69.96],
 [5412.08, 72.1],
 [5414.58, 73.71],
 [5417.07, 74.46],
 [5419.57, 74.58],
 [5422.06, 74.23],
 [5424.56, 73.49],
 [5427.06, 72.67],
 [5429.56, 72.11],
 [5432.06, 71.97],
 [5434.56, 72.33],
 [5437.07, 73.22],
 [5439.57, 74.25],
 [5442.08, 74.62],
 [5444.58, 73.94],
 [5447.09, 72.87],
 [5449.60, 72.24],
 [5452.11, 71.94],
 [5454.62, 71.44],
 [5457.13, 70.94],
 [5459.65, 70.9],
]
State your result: 1.7 Ang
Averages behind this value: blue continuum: 74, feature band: 69.4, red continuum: 74.2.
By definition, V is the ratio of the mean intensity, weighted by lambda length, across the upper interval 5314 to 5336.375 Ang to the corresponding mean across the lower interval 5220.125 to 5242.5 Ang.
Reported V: 1.1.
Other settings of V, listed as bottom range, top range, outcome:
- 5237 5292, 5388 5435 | 1.05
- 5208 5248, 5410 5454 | 1.11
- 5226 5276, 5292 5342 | 1.09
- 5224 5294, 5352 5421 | 1.08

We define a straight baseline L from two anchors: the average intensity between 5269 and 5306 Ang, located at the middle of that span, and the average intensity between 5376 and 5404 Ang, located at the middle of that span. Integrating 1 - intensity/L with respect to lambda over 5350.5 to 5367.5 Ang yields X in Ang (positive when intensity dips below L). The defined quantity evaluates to -1.2 Ang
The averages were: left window 69.6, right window 71.1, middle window 75.5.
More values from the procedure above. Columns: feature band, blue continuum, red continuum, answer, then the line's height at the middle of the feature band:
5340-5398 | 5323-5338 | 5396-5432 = -2.5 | 70.1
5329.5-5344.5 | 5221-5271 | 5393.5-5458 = -0.5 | 68.9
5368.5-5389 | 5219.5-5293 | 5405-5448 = -0.6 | 71.2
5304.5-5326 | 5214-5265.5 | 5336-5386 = -0.8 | 71.1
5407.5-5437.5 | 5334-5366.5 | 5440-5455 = 0.2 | 73.2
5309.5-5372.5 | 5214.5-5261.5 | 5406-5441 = -2.3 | 70.2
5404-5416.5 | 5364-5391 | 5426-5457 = 0.4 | 72.9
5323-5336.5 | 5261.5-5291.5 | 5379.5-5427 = 0.0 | 68.6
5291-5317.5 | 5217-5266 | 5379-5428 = -1.9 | 68.5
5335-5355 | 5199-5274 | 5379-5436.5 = -1.1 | 69.1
